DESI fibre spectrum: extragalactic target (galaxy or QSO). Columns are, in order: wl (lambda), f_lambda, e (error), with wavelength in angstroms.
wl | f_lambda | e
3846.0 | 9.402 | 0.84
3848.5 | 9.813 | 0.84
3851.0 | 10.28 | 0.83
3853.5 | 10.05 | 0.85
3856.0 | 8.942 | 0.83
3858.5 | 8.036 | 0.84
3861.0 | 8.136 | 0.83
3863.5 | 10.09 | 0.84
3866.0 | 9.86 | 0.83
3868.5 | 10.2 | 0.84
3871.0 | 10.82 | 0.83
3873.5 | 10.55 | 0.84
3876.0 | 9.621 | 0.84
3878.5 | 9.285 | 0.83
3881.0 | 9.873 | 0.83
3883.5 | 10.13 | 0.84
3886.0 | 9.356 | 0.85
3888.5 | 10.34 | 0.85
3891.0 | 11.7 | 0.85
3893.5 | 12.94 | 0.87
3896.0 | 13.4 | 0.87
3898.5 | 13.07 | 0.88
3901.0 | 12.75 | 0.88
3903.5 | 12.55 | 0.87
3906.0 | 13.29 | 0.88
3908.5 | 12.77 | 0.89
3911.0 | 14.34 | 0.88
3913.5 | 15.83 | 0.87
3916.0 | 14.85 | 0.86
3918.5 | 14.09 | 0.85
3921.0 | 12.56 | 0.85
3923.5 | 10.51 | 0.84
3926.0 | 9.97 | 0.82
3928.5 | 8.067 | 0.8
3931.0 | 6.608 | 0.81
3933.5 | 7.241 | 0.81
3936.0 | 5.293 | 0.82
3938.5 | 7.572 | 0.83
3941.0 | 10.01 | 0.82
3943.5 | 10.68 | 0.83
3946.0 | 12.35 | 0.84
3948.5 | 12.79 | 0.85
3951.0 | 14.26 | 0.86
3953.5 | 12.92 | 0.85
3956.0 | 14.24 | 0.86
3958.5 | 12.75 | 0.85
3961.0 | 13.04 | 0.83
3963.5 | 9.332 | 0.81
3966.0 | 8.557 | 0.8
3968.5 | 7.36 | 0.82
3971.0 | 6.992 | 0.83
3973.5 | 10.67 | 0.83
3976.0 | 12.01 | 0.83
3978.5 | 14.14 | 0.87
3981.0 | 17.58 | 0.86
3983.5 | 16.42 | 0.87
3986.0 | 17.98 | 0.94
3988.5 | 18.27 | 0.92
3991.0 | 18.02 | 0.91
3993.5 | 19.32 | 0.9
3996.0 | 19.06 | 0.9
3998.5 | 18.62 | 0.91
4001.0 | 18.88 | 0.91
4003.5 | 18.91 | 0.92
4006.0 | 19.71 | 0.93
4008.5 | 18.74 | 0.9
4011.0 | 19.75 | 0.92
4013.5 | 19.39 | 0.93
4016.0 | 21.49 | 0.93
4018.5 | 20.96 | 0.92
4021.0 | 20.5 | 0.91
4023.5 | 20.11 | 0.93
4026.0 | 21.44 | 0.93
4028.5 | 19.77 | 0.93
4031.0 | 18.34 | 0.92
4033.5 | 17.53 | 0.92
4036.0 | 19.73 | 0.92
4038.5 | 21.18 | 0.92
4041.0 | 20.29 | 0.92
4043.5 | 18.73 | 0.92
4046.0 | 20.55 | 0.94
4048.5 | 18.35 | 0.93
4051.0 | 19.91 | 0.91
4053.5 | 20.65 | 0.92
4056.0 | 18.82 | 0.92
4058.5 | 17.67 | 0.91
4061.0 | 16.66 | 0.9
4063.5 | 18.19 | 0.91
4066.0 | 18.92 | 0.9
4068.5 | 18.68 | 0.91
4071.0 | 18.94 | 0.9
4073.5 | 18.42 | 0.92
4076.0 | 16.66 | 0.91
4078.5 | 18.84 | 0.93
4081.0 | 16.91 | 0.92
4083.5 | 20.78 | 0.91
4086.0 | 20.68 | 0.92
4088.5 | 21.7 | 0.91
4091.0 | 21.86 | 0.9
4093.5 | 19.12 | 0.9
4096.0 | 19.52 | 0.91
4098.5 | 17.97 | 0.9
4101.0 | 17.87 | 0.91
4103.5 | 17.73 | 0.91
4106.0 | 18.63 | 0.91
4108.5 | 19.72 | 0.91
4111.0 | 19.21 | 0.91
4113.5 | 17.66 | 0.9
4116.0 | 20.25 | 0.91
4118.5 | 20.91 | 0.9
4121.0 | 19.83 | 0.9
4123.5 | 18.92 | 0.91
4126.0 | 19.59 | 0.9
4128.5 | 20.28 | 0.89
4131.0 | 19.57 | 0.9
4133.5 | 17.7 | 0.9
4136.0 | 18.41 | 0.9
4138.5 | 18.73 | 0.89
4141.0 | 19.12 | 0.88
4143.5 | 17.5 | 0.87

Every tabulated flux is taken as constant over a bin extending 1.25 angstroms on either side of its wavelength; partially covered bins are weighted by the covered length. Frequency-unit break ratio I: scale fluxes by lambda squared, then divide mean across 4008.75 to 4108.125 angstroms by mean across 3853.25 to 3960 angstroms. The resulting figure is 1.88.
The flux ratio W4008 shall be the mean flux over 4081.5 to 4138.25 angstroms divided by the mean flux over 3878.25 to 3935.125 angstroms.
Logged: 1.68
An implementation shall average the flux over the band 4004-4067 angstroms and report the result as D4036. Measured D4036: 19.5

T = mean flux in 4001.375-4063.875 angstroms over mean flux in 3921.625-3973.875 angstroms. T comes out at 1.94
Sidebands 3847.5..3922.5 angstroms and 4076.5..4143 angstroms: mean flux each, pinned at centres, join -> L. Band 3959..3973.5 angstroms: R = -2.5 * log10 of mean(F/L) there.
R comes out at 0.446 mag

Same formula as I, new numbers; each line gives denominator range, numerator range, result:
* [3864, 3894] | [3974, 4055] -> 1.96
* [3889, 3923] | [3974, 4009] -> 1.38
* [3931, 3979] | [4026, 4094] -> 1.93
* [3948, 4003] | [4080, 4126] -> 1.44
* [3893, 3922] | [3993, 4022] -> 1.52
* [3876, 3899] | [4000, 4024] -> 1.93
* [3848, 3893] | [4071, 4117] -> 2.16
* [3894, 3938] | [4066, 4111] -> 1.80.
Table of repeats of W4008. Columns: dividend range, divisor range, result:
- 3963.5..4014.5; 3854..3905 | 1.50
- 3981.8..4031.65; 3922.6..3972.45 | 1.92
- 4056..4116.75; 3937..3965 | 1.61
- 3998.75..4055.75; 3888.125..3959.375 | 1.68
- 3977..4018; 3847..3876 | 1.91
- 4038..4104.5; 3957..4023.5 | 1.18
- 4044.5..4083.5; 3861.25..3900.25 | 1.74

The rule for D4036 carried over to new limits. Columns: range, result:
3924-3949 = 8.99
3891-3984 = 11.7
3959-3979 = 10.2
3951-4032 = 16.4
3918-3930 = 10.8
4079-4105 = 19.4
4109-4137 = 19.3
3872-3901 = 11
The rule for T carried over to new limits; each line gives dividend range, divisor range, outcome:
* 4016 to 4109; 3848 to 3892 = 1.96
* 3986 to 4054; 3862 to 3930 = 1.69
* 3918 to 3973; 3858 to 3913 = 0.92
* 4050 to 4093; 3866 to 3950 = 1.72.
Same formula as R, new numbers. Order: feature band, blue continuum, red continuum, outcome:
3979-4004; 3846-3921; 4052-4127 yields -0.183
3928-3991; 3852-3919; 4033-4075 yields 0.263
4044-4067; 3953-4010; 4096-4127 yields -0.094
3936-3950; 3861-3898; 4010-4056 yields 0.373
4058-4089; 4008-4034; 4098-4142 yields 0.045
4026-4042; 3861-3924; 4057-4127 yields -0.163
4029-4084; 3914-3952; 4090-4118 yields -0.134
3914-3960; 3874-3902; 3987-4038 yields 0.286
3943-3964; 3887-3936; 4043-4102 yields 0.081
